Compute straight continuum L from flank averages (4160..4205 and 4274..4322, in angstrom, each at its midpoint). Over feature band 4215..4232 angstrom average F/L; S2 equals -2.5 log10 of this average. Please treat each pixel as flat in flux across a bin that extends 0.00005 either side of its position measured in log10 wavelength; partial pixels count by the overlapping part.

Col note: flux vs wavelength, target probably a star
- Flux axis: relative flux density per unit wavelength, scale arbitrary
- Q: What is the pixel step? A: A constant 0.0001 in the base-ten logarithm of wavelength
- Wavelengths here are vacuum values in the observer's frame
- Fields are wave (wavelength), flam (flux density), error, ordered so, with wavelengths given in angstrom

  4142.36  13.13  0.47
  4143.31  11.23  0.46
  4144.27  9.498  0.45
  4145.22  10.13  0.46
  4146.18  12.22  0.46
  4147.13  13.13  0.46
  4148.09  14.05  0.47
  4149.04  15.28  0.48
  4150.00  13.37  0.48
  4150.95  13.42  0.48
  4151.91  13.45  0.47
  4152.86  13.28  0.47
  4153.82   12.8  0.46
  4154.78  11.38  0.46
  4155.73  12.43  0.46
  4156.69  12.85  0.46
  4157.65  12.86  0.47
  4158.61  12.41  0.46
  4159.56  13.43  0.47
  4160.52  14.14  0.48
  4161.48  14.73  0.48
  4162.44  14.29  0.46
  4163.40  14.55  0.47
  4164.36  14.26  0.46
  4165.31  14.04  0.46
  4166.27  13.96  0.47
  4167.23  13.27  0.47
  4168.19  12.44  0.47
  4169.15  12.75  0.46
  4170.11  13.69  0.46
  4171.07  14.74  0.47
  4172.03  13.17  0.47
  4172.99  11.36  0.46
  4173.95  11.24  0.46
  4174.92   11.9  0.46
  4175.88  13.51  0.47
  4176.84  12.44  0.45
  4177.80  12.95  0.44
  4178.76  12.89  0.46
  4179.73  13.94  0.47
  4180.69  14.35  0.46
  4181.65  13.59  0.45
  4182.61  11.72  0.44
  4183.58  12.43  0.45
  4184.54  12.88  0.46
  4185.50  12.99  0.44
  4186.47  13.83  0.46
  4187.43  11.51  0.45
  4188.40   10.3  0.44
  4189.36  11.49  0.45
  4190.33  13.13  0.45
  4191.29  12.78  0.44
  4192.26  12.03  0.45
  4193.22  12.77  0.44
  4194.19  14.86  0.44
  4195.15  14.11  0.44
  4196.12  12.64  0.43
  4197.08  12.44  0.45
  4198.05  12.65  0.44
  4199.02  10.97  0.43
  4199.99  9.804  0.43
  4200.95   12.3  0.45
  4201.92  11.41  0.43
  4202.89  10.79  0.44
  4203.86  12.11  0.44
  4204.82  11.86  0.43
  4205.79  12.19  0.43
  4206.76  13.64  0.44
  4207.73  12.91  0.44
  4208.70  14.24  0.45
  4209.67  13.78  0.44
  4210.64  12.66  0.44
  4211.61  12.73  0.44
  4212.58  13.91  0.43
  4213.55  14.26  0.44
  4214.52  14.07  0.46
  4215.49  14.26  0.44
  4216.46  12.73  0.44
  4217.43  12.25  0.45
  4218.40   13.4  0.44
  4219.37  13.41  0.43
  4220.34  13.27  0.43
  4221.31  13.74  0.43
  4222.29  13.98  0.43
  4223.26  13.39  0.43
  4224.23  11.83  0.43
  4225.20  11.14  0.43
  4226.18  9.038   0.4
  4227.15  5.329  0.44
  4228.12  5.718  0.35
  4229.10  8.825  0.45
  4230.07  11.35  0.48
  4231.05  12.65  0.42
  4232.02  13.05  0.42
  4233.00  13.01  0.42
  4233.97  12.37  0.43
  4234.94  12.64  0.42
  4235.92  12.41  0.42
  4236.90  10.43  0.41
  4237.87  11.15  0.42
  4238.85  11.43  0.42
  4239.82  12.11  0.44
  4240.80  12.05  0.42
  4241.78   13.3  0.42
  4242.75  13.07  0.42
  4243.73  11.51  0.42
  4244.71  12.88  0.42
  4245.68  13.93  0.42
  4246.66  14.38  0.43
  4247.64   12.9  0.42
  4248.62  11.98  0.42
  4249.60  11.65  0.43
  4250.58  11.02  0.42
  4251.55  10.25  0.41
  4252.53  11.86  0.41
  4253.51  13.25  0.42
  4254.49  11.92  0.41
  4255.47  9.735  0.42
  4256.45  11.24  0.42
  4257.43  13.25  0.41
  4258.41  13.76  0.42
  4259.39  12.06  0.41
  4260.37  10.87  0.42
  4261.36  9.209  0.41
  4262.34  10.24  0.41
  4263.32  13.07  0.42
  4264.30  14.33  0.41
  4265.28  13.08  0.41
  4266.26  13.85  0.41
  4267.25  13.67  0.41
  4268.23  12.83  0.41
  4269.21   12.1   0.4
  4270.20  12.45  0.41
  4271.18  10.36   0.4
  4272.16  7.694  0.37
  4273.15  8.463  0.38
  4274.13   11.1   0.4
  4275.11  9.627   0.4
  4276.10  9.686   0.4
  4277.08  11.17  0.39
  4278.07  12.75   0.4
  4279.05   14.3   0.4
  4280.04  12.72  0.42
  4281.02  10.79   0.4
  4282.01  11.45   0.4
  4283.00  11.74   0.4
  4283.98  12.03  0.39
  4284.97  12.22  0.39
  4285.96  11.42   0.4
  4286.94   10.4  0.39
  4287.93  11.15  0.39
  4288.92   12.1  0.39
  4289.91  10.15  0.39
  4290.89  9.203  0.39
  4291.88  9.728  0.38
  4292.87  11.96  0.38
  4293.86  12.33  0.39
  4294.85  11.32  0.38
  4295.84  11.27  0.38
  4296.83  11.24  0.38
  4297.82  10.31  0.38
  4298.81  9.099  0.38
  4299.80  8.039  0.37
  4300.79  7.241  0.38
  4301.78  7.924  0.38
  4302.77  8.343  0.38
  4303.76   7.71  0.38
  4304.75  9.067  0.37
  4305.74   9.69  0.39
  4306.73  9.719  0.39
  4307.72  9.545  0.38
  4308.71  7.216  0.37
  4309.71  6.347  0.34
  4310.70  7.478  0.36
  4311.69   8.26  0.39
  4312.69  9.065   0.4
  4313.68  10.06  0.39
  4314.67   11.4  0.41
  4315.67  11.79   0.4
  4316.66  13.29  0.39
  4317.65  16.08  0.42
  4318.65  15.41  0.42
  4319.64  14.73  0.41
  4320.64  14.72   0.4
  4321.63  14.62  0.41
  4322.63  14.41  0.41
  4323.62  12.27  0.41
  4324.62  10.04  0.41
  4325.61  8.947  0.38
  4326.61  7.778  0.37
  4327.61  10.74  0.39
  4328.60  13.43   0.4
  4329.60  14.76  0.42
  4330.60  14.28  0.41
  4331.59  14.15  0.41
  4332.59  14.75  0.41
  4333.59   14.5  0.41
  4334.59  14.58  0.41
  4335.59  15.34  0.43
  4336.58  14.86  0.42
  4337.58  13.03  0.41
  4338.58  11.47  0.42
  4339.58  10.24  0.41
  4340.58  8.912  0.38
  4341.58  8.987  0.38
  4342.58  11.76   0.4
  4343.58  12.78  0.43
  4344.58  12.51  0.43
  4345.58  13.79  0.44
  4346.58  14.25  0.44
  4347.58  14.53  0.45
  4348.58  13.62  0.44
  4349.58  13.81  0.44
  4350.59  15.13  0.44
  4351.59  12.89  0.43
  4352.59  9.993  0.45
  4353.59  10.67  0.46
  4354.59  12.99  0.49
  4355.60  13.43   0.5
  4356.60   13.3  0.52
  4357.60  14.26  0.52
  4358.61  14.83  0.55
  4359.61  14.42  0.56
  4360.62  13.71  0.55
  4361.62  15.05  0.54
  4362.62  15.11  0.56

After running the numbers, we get 0.05 mag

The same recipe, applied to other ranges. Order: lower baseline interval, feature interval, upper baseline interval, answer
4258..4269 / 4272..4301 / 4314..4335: 0.17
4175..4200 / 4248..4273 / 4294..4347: 0.02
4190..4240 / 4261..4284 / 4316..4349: 0.09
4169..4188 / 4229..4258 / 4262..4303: -0.03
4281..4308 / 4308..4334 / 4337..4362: -0.04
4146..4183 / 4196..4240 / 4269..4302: 0.01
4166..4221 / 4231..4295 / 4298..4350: 0.03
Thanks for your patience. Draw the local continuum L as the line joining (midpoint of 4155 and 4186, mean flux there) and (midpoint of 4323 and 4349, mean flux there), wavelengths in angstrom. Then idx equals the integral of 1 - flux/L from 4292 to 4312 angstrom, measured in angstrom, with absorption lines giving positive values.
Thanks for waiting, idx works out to 5.5 angstrom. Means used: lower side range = 13.2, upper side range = 12.6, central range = 9.22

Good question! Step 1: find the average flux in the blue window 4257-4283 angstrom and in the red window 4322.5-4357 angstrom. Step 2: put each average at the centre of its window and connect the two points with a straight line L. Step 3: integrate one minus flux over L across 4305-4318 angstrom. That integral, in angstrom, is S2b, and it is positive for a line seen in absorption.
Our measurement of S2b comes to 2.50 angstrom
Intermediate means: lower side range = 11.7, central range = 9.91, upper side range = 12.6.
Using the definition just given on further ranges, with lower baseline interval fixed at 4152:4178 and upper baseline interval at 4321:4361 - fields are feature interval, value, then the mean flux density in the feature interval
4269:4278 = 1.8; 10.3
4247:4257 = 1.1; 11.6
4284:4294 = 1.5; 11.1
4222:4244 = 2.8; 11.4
